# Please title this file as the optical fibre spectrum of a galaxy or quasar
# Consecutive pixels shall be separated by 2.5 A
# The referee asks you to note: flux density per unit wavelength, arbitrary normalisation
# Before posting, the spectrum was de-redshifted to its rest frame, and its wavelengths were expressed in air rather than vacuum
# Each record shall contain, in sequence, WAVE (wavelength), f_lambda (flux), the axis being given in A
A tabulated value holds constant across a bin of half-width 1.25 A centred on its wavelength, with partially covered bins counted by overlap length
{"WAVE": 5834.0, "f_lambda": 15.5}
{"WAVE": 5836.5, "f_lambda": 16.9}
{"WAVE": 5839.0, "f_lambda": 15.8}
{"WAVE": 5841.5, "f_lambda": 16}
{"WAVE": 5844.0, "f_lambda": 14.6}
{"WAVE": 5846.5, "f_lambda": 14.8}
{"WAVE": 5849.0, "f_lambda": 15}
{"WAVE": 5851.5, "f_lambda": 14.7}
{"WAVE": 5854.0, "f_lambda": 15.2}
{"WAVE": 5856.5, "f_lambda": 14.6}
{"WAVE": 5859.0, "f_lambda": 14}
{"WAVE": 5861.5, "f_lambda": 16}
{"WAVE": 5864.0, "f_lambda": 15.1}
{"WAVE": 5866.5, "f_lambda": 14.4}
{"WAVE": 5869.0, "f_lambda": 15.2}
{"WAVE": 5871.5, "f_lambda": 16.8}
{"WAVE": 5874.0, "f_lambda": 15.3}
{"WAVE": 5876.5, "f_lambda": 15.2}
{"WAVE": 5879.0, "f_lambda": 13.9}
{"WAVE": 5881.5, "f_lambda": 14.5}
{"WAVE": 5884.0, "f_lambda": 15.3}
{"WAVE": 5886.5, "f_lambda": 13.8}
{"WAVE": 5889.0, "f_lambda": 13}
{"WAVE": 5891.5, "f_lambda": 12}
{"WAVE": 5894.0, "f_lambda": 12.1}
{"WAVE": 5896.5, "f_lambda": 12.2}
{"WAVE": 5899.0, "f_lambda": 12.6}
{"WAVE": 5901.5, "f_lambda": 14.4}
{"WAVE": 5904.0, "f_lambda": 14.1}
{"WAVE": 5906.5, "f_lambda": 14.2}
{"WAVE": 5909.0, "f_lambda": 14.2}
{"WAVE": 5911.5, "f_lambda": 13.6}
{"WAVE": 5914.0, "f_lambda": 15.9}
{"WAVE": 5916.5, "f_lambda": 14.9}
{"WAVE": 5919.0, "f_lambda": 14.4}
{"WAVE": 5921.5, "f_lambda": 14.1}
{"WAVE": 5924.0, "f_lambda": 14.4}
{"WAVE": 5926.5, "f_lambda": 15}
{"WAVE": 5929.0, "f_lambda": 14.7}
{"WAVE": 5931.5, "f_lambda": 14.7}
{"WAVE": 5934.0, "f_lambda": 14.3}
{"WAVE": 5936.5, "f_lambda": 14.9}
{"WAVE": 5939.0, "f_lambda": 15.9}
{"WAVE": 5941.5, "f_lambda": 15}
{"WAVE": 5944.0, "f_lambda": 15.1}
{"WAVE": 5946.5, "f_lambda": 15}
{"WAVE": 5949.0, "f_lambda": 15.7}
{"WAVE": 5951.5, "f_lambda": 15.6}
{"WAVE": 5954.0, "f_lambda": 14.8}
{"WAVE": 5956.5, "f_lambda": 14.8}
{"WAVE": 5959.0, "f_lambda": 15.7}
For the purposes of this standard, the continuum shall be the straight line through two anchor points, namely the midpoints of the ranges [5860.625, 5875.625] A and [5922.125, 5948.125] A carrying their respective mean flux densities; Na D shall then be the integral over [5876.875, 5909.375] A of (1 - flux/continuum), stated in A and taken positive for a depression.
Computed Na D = 3.5 A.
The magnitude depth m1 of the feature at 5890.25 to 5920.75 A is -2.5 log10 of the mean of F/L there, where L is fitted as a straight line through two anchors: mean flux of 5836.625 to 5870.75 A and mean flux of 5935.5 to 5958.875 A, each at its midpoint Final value 0.110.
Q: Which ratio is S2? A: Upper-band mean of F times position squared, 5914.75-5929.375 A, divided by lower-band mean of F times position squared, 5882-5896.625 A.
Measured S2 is 1.12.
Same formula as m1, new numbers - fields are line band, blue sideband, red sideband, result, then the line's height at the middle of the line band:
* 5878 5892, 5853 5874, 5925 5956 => 0.10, 15.1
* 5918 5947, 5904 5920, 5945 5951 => 0.02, 15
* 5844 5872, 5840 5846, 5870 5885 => 0.02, 15.2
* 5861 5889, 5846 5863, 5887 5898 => -0.10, 13.6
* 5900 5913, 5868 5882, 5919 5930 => 0.05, 14.8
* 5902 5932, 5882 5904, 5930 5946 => -0.02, 14.2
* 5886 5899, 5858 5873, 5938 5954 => 0.21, 15.3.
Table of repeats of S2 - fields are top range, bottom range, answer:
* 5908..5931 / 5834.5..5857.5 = 0.98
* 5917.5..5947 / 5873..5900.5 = 1.10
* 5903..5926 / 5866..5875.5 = 0.95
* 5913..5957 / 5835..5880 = 1.01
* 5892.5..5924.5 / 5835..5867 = 0.93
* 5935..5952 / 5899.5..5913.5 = 1.10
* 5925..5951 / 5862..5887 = 1.02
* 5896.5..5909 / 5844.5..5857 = 0.94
